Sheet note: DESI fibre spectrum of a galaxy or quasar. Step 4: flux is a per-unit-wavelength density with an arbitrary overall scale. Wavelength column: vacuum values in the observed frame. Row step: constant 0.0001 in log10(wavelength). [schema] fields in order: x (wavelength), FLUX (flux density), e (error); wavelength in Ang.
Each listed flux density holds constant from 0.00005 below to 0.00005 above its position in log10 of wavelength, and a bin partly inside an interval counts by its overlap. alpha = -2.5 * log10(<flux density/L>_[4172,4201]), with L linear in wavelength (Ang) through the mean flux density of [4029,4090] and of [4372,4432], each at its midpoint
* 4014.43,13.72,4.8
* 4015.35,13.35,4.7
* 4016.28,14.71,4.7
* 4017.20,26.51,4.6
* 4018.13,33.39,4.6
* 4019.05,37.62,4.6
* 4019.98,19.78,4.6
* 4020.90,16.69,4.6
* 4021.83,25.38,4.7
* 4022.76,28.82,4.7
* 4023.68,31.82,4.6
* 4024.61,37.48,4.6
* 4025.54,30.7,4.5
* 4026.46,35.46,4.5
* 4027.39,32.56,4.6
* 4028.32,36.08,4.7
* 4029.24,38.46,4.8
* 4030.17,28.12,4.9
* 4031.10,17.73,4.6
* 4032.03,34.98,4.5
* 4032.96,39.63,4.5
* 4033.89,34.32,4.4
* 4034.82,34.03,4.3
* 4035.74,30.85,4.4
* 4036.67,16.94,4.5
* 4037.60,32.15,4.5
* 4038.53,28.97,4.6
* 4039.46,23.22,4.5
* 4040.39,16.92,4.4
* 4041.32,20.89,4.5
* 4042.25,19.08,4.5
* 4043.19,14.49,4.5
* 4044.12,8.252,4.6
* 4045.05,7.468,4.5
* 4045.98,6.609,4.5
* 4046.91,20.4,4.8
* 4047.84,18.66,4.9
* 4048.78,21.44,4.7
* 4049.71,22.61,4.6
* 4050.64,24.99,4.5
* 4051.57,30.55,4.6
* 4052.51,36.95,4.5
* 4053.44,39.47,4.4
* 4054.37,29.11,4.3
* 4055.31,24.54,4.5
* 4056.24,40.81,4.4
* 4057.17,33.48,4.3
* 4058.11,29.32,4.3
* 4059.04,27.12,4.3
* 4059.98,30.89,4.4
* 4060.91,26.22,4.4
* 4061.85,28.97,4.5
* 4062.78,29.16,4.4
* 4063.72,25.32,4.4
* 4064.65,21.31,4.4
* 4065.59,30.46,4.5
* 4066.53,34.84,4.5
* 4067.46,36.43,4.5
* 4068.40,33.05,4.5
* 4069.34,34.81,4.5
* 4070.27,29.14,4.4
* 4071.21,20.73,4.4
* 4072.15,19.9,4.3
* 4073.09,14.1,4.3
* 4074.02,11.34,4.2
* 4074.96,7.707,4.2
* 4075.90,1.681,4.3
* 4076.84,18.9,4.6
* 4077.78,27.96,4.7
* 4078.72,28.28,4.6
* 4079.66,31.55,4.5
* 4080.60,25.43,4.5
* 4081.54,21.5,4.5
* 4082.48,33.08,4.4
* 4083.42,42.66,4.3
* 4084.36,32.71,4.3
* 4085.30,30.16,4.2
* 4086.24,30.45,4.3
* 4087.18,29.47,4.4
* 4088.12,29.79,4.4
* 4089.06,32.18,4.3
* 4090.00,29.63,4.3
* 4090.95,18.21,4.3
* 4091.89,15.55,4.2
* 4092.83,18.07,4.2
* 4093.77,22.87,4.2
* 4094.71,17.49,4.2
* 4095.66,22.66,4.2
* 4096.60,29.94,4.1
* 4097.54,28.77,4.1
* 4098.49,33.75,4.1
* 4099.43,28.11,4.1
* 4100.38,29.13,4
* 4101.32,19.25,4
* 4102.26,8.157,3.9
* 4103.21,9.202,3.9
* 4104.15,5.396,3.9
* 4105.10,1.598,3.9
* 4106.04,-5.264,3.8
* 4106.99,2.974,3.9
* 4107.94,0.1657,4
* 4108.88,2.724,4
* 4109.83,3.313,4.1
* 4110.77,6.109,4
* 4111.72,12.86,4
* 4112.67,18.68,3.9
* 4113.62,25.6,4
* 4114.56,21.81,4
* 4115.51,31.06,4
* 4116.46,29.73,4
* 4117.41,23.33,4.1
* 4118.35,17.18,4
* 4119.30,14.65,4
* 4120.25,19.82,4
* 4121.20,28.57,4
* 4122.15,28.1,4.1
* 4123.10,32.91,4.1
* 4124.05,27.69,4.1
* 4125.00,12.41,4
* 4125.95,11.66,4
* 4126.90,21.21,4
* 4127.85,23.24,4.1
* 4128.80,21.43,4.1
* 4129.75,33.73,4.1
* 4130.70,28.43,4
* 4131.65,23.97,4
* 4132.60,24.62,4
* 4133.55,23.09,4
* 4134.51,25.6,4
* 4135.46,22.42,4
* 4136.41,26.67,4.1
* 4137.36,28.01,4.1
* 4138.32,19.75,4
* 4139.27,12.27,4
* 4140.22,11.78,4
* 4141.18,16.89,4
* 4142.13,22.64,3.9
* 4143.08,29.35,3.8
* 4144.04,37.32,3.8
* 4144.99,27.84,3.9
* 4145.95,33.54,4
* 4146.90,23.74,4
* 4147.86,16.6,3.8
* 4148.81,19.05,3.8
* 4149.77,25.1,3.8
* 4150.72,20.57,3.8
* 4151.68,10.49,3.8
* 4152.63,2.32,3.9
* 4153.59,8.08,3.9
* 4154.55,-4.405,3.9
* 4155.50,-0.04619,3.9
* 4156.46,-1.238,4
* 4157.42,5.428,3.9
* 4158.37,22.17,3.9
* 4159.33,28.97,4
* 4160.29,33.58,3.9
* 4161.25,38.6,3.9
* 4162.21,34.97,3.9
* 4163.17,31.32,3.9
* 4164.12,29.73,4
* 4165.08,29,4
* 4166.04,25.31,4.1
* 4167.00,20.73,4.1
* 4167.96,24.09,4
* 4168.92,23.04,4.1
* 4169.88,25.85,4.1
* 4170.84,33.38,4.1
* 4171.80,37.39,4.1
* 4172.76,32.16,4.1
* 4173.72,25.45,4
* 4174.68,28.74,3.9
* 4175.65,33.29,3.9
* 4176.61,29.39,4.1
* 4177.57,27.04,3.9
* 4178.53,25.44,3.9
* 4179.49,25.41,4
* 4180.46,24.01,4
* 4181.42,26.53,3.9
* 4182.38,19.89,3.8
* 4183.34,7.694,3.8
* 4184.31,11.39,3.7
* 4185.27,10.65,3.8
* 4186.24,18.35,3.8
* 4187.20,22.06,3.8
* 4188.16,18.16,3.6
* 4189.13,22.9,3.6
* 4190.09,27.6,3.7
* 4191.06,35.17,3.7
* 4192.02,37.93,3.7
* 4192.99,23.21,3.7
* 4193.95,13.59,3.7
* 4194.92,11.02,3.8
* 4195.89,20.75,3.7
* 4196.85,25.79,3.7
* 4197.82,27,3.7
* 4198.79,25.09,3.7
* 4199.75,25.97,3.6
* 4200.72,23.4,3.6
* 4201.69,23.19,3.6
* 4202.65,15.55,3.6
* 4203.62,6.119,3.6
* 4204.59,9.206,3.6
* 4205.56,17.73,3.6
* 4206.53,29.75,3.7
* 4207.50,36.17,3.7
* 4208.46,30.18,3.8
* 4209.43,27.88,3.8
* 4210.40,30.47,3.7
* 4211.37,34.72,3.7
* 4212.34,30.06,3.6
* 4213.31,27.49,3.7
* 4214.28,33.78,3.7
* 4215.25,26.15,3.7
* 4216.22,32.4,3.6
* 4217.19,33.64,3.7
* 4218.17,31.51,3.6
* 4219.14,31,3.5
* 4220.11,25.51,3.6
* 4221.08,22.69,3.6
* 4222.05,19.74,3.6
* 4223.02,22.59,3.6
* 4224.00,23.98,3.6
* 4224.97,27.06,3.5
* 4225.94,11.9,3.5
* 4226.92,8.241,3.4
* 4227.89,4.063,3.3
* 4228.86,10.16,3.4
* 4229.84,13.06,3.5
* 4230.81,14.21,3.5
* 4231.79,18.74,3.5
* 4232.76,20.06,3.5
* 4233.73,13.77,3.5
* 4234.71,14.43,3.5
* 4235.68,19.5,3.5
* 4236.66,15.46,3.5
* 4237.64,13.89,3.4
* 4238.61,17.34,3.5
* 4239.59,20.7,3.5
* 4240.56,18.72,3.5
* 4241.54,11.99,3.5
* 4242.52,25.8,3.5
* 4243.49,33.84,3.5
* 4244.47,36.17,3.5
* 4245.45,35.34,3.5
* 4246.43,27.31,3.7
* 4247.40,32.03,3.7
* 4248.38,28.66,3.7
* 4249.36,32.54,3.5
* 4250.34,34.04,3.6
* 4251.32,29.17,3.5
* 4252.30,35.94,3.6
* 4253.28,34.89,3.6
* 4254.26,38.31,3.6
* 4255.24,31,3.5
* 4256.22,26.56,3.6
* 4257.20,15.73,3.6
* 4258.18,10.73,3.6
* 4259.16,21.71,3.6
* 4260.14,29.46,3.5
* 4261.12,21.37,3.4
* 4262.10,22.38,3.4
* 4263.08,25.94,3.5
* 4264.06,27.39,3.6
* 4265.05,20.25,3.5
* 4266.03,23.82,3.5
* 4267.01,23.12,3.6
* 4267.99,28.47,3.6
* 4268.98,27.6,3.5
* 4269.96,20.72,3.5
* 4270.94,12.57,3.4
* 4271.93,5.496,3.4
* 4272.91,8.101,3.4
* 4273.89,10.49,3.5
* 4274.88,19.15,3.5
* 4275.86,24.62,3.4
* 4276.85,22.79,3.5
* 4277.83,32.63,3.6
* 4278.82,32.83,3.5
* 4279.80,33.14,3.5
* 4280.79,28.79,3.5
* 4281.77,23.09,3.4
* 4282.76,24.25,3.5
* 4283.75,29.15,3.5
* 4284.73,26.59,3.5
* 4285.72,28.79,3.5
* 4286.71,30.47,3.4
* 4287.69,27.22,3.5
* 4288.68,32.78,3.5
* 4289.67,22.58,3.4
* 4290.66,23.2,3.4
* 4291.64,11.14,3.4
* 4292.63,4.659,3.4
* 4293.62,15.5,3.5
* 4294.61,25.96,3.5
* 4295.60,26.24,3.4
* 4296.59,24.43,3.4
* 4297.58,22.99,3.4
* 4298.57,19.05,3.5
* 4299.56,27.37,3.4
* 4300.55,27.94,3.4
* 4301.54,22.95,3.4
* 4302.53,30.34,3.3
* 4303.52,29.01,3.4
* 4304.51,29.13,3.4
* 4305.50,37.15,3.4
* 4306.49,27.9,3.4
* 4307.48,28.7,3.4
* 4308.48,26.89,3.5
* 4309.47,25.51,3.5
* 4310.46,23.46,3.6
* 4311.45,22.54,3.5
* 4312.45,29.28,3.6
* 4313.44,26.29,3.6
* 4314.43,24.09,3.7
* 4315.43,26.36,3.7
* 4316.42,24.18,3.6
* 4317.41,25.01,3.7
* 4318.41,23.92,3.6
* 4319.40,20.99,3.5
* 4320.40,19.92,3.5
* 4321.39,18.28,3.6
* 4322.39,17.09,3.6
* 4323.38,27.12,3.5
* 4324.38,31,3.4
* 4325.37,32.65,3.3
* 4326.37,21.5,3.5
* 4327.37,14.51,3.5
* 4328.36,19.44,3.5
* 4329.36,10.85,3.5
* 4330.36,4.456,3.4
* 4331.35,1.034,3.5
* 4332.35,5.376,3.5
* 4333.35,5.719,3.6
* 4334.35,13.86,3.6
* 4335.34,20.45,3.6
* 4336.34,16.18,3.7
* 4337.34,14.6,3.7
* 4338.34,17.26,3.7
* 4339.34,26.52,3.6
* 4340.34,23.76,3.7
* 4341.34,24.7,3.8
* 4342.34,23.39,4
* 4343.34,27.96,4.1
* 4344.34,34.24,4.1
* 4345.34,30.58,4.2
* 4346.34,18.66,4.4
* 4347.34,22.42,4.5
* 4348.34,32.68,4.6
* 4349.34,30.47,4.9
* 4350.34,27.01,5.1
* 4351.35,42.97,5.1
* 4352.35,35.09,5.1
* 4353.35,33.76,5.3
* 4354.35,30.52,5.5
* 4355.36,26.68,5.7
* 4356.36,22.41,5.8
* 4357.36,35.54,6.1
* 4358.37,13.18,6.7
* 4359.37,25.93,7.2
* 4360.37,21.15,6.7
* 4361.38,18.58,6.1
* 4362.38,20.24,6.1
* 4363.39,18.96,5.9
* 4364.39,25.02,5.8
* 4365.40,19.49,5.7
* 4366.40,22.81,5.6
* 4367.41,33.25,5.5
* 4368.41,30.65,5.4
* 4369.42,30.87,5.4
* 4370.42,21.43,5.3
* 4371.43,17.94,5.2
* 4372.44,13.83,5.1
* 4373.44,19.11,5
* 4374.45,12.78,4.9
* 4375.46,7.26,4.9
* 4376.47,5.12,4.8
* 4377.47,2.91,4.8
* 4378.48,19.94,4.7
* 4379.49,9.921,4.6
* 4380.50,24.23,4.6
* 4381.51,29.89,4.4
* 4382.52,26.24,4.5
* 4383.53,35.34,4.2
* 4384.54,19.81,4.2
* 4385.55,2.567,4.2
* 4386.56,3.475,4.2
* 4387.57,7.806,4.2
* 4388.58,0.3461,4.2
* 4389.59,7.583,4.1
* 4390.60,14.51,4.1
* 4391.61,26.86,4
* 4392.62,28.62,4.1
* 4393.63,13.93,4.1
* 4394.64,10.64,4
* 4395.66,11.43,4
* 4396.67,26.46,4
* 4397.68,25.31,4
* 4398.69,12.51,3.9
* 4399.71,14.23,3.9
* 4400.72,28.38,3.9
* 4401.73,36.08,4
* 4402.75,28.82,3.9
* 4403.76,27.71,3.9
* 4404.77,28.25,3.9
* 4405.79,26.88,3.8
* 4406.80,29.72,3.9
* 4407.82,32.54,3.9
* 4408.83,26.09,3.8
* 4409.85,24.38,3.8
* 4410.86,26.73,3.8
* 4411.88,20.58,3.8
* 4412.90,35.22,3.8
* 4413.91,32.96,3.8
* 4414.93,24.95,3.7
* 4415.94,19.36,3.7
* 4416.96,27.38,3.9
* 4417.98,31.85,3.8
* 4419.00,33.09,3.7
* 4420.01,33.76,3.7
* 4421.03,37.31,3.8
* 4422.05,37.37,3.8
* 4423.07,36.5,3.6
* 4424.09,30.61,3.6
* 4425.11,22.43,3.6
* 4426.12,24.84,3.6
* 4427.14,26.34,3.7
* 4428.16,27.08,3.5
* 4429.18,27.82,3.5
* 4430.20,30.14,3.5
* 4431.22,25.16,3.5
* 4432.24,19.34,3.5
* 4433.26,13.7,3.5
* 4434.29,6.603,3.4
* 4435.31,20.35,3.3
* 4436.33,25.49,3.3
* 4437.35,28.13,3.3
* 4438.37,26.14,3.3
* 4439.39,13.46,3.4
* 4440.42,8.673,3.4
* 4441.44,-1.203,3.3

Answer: 0.06 mag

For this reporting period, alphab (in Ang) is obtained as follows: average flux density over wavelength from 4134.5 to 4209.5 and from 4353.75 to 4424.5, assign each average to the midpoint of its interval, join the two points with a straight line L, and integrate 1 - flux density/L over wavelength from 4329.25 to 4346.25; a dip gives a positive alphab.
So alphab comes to 3.5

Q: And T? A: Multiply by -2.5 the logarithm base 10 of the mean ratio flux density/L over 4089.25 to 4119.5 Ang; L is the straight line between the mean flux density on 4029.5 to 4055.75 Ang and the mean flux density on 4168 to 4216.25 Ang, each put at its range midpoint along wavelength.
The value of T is 0.39 mag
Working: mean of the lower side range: 24.5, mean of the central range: 17.1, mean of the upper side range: 24.6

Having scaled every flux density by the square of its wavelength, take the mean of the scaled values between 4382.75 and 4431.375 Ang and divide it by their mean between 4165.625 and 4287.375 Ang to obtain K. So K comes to 1.11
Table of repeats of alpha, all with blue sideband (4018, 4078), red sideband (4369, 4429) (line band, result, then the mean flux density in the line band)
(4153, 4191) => 0.10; 22.7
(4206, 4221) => -0.24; 30.5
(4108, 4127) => 0.31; 19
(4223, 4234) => 0.49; 15.4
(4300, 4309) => -0.23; 28.9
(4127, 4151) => 0.06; 23.9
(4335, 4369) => -0.12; 25.5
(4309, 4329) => -0.01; 23.6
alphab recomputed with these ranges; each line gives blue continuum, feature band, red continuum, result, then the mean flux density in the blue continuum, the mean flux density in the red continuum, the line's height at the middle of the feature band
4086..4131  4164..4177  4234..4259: -3.5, 19.8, 25.4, 22.3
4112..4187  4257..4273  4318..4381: 0.9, 22.6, 21.3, 21.8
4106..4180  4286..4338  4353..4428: 1.2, 21.6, 22.9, 22.5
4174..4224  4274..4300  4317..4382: -1.9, 24.4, 21.5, 22.7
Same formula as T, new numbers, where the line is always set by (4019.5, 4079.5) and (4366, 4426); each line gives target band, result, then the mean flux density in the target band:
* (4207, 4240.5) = 0.09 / 22.4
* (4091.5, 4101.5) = 0.05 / 24.4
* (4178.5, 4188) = 0.29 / 18.8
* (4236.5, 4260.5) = -0.11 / 26.4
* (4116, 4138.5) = 0.06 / 23.7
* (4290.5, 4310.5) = -0.04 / 24.3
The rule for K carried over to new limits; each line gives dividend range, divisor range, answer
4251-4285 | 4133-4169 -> 1.21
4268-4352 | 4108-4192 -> 1.13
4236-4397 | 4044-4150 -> 1.10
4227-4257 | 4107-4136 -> 1.22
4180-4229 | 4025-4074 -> 0.92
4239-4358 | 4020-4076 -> 1.05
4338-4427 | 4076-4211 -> 1.20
